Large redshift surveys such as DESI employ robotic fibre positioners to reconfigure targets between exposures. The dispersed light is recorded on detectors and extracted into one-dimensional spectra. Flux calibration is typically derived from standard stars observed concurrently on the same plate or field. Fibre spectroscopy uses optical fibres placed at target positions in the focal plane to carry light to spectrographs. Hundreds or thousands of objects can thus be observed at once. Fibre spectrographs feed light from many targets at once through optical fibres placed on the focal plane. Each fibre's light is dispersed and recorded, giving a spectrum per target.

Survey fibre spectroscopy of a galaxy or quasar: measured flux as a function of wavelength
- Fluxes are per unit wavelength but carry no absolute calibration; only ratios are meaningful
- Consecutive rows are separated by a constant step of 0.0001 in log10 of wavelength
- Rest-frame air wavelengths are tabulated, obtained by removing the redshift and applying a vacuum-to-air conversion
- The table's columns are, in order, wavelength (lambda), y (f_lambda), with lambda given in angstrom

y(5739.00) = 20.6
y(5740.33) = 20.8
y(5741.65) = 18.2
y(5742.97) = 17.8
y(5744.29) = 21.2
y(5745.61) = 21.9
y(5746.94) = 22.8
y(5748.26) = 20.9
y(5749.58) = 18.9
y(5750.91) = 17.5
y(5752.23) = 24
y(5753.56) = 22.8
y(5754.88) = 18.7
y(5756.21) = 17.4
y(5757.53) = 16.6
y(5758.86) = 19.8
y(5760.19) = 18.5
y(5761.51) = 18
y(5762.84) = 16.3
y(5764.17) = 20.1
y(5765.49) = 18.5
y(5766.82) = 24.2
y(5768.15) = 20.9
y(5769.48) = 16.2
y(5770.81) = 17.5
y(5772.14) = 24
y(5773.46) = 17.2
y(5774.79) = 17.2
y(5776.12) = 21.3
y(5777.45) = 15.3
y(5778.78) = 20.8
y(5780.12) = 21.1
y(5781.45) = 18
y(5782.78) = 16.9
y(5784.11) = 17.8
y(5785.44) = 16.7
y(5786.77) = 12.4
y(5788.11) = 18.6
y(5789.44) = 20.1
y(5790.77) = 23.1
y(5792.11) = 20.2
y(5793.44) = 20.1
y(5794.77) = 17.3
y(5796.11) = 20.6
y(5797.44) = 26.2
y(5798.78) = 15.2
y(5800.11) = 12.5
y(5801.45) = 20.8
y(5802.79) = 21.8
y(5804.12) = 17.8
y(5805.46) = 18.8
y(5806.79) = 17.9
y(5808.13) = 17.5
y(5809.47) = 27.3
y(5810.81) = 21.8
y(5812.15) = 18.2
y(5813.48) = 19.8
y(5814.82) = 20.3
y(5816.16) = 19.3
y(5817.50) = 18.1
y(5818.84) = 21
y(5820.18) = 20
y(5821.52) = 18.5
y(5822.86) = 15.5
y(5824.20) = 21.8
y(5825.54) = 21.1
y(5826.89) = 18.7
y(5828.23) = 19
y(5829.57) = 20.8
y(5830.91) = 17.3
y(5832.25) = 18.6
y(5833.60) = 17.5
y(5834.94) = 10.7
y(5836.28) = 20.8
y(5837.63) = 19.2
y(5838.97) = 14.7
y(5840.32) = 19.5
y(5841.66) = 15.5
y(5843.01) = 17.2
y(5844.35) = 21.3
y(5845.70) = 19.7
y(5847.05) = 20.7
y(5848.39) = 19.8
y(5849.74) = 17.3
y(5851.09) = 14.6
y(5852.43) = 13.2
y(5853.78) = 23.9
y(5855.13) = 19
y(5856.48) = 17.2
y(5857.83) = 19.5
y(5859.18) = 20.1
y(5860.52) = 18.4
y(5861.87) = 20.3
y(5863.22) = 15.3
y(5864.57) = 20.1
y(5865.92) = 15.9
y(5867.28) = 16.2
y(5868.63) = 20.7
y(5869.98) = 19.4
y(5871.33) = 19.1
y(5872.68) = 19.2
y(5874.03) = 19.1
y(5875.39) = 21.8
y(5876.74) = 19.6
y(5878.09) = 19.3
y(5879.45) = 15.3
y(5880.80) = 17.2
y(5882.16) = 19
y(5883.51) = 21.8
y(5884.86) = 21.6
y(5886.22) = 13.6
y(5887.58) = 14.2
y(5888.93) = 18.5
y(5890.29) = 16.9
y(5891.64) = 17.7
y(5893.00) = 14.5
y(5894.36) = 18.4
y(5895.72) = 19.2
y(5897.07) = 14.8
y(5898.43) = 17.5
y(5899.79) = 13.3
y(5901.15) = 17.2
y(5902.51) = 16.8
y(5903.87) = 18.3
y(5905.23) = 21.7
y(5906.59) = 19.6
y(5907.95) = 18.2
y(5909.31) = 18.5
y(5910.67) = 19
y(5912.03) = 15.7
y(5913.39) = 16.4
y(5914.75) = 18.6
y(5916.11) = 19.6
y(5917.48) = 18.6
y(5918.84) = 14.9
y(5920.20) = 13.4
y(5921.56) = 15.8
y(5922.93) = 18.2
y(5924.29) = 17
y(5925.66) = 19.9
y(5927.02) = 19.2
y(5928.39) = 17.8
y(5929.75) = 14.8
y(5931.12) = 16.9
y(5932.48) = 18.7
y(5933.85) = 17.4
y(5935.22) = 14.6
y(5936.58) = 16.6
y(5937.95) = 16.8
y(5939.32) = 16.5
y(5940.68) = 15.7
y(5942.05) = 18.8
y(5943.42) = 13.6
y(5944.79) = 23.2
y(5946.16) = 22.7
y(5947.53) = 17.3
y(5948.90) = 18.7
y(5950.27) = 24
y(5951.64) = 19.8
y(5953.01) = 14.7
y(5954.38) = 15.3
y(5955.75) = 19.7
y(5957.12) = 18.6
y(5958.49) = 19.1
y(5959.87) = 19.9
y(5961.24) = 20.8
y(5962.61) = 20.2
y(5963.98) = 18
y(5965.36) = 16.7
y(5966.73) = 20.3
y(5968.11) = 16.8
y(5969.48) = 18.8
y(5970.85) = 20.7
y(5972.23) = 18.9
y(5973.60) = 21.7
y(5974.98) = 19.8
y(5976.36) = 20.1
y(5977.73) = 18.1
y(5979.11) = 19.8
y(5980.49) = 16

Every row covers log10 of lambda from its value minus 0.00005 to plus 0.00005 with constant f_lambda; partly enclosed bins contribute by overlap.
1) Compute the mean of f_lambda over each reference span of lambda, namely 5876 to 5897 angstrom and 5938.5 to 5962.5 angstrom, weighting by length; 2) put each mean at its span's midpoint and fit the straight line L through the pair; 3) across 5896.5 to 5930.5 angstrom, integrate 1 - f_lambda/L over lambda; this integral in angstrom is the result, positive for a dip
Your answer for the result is 1.4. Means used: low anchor 17.7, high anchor 18.8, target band 17.4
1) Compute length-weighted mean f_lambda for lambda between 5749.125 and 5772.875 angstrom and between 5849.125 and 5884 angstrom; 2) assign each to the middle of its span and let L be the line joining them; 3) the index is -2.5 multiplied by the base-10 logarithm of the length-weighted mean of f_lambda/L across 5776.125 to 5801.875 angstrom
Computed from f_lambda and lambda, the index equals 0.031 mag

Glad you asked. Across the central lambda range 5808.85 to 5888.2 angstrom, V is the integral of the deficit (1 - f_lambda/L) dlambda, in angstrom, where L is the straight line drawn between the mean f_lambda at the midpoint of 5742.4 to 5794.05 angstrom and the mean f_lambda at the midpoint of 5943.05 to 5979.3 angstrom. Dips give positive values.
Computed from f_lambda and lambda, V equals 2.07 angstrom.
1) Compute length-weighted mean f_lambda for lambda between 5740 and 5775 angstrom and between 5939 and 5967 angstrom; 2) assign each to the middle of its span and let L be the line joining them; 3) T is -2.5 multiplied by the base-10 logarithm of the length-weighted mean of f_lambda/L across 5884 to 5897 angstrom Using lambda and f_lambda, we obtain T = 0.11 mag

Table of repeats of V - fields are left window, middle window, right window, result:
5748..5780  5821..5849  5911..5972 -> 0.4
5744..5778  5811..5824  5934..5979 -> 0.1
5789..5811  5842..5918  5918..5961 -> 2.0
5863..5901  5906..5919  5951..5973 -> 0.1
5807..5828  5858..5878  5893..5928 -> -0.4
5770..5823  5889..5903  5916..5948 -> 0.9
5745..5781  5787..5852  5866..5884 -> 0.9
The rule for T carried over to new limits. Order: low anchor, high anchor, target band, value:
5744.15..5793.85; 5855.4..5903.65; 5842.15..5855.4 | -0.02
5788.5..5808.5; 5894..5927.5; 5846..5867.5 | 0.01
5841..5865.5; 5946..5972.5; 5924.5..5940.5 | 0.10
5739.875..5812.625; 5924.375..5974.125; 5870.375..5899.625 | 0.05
